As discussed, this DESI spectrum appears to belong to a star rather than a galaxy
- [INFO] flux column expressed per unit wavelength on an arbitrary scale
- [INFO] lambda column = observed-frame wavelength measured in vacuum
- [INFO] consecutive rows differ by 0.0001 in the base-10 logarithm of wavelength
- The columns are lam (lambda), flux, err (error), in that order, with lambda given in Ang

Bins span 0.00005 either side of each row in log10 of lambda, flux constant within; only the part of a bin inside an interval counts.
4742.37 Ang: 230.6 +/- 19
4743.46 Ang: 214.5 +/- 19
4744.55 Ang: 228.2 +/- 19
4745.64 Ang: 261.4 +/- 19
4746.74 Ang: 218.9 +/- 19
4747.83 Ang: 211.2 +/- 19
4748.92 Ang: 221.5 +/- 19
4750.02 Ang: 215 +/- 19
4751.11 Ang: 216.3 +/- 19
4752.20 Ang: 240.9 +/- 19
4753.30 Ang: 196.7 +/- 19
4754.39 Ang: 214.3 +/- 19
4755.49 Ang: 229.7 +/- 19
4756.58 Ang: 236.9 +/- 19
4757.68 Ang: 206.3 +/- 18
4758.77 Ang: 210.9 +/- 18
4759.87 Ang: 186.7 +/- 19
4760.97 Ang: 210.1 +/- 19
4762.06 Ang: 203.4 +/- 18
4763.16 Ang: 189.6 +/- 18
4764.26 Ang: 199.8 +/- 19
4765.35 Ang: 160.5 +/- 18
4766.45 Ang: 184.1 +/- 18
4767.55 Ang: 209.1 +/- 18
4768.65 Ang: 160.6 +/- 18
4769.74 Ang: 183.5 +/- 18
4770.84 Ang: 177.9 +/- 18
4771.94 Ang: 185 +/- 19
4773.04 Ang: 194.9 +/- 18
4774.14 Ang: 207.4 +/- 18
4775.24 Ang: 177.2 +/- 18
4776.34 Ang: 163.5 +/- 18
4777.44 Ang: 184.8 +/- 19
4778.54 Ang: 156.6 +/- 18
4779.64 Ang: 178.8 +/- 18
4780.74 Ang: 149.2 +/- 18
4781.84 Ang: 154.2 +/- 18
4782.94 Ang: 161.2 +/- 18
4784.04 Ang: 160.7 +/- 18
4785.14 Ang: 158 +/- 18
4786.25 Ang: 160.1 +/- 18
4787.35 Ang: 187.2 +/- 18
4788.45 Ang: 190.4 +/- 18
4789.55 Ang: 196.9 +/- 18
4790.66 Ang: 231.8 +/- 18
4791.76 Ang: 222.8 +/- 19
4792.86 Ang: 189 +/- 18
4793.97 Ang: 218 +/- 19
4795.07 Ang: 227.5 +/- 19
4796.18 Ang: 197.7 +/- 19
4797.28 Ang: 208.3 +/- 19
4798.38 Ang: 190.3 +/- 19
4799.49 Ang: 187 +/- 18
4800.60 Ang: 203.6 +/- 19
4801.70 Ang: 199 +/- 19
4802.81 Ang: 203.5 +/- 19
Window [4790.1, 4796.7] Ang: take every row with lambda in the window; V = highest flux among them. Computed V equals 231.8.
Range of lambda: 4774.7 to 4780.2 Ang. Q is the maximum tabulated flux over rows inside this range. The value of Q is 184.8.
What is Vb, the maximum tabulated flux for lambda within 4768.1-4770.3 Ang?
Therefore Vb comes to 183.5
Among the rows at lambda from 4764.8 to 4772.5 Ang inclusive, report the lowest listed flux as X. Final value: 160.5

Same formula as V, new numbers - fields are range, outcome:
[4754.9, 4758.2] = 236.9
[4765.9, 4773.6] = 209.1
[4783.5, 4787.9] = 187.2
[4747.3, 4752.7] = 240.9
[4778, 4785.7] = 178.8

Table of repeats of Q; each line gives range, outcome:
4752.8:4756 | 229.7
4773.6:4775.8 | 207.4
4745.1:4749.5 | 261.4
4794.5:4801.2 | 227.5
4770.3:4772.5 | 185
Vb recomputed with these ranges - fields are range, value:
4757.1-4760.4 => 210.9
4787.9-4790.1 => 196.9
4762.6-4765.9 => 199.8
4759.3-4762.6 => 210.1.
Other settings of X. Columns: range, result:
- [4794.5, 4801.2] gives 187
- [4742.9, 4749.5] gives 211.2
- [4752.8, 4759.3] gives 196.7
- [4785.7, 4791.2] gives 160.1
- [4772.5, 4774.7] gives 194.9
